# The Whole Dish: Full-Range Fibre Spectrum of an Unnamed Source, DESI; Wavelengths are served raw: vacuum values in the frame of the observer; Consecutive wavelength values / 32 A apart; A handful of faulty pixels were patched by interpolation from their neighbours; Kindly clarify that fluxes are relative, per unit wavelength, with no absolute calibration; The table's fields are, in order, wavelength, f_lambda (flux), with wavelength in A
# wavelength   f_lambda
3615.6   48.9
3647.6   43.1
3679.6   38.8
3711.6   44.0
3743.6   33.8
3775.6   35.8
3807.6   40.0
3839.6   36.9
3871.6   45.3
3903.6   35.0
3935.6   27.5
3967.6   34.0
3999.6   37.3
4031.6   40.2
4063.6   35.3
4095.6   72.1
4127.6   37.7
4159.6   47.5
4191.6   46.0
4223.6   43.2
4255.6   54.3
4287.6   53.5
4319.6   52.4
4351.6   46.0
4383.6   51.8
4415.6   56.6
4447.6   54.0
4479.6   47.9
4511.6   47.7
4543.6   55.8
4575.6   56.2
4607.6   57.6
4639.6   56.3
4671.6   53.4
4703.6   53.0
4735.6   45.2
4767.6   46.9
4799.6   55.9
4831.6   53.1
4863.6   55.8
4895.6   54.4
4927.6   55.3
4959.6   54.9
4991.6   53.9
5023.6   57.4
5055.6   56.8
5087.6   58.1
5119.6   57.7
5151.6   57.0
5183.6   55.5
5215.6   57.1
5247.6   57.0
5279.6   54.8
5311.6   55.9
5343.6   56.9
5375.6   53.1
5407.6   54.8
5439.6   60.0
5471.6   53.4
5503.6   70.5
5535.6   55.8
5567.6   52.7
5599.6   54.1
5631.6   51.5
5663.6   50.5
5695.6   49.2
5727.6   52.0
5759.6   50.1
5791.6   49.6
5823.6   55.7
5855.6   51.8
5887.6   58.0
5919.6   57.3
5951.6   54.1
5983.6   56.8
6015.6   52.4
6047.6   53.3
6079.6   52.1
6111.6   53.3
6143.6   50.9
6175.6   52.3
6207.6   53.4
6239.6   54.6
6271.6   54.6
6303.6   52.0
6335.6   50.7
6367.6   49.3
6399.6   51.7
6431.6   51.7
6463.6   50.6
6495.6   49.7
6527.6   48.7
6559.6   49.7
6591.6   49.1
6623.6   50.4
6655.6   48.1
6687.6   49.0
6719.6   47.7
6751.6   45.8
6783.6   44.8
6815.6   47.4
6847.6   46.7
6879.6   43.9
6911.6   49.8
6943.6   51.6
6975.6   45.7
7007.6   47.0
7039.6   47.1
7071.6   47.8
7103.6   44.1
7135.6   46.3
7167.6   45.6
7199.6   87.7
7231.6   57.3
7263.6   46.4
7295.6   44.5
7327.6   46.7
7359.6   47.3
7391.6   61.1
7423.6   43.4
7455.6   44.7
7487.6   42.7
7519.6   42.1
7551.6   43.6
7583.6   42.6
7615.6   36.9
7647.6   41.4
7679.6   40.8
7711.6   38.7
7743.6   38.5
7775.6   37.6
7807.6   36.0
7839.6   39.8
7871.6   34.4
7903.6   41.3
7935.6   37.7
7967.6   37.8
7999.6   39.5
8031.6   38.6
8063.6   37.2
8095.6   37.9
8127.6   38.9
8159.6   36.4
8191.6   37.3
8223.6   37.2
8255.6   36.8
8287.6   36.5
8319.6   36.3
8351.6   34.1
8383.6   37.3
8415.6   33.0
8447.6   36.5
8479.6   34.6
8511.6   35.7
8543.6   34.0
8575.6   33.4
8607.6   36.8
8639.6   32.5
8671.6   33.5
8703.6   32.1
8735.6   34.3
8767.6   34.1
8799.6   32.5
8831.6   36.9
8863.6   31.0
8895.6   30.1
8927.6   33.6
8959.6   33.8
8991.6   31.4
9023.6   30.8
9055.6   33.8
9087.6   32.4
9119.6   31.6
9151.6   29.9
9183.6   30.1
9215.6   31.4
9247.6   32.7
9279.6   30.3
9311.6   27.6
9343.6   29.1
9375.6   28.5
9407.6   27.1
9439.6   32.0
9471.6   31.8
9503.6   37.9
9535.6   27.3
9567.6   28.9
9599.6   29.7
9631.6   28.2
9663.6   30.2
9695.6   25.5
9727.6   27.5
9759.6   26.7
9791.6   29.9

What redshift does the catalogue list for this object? 0.10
